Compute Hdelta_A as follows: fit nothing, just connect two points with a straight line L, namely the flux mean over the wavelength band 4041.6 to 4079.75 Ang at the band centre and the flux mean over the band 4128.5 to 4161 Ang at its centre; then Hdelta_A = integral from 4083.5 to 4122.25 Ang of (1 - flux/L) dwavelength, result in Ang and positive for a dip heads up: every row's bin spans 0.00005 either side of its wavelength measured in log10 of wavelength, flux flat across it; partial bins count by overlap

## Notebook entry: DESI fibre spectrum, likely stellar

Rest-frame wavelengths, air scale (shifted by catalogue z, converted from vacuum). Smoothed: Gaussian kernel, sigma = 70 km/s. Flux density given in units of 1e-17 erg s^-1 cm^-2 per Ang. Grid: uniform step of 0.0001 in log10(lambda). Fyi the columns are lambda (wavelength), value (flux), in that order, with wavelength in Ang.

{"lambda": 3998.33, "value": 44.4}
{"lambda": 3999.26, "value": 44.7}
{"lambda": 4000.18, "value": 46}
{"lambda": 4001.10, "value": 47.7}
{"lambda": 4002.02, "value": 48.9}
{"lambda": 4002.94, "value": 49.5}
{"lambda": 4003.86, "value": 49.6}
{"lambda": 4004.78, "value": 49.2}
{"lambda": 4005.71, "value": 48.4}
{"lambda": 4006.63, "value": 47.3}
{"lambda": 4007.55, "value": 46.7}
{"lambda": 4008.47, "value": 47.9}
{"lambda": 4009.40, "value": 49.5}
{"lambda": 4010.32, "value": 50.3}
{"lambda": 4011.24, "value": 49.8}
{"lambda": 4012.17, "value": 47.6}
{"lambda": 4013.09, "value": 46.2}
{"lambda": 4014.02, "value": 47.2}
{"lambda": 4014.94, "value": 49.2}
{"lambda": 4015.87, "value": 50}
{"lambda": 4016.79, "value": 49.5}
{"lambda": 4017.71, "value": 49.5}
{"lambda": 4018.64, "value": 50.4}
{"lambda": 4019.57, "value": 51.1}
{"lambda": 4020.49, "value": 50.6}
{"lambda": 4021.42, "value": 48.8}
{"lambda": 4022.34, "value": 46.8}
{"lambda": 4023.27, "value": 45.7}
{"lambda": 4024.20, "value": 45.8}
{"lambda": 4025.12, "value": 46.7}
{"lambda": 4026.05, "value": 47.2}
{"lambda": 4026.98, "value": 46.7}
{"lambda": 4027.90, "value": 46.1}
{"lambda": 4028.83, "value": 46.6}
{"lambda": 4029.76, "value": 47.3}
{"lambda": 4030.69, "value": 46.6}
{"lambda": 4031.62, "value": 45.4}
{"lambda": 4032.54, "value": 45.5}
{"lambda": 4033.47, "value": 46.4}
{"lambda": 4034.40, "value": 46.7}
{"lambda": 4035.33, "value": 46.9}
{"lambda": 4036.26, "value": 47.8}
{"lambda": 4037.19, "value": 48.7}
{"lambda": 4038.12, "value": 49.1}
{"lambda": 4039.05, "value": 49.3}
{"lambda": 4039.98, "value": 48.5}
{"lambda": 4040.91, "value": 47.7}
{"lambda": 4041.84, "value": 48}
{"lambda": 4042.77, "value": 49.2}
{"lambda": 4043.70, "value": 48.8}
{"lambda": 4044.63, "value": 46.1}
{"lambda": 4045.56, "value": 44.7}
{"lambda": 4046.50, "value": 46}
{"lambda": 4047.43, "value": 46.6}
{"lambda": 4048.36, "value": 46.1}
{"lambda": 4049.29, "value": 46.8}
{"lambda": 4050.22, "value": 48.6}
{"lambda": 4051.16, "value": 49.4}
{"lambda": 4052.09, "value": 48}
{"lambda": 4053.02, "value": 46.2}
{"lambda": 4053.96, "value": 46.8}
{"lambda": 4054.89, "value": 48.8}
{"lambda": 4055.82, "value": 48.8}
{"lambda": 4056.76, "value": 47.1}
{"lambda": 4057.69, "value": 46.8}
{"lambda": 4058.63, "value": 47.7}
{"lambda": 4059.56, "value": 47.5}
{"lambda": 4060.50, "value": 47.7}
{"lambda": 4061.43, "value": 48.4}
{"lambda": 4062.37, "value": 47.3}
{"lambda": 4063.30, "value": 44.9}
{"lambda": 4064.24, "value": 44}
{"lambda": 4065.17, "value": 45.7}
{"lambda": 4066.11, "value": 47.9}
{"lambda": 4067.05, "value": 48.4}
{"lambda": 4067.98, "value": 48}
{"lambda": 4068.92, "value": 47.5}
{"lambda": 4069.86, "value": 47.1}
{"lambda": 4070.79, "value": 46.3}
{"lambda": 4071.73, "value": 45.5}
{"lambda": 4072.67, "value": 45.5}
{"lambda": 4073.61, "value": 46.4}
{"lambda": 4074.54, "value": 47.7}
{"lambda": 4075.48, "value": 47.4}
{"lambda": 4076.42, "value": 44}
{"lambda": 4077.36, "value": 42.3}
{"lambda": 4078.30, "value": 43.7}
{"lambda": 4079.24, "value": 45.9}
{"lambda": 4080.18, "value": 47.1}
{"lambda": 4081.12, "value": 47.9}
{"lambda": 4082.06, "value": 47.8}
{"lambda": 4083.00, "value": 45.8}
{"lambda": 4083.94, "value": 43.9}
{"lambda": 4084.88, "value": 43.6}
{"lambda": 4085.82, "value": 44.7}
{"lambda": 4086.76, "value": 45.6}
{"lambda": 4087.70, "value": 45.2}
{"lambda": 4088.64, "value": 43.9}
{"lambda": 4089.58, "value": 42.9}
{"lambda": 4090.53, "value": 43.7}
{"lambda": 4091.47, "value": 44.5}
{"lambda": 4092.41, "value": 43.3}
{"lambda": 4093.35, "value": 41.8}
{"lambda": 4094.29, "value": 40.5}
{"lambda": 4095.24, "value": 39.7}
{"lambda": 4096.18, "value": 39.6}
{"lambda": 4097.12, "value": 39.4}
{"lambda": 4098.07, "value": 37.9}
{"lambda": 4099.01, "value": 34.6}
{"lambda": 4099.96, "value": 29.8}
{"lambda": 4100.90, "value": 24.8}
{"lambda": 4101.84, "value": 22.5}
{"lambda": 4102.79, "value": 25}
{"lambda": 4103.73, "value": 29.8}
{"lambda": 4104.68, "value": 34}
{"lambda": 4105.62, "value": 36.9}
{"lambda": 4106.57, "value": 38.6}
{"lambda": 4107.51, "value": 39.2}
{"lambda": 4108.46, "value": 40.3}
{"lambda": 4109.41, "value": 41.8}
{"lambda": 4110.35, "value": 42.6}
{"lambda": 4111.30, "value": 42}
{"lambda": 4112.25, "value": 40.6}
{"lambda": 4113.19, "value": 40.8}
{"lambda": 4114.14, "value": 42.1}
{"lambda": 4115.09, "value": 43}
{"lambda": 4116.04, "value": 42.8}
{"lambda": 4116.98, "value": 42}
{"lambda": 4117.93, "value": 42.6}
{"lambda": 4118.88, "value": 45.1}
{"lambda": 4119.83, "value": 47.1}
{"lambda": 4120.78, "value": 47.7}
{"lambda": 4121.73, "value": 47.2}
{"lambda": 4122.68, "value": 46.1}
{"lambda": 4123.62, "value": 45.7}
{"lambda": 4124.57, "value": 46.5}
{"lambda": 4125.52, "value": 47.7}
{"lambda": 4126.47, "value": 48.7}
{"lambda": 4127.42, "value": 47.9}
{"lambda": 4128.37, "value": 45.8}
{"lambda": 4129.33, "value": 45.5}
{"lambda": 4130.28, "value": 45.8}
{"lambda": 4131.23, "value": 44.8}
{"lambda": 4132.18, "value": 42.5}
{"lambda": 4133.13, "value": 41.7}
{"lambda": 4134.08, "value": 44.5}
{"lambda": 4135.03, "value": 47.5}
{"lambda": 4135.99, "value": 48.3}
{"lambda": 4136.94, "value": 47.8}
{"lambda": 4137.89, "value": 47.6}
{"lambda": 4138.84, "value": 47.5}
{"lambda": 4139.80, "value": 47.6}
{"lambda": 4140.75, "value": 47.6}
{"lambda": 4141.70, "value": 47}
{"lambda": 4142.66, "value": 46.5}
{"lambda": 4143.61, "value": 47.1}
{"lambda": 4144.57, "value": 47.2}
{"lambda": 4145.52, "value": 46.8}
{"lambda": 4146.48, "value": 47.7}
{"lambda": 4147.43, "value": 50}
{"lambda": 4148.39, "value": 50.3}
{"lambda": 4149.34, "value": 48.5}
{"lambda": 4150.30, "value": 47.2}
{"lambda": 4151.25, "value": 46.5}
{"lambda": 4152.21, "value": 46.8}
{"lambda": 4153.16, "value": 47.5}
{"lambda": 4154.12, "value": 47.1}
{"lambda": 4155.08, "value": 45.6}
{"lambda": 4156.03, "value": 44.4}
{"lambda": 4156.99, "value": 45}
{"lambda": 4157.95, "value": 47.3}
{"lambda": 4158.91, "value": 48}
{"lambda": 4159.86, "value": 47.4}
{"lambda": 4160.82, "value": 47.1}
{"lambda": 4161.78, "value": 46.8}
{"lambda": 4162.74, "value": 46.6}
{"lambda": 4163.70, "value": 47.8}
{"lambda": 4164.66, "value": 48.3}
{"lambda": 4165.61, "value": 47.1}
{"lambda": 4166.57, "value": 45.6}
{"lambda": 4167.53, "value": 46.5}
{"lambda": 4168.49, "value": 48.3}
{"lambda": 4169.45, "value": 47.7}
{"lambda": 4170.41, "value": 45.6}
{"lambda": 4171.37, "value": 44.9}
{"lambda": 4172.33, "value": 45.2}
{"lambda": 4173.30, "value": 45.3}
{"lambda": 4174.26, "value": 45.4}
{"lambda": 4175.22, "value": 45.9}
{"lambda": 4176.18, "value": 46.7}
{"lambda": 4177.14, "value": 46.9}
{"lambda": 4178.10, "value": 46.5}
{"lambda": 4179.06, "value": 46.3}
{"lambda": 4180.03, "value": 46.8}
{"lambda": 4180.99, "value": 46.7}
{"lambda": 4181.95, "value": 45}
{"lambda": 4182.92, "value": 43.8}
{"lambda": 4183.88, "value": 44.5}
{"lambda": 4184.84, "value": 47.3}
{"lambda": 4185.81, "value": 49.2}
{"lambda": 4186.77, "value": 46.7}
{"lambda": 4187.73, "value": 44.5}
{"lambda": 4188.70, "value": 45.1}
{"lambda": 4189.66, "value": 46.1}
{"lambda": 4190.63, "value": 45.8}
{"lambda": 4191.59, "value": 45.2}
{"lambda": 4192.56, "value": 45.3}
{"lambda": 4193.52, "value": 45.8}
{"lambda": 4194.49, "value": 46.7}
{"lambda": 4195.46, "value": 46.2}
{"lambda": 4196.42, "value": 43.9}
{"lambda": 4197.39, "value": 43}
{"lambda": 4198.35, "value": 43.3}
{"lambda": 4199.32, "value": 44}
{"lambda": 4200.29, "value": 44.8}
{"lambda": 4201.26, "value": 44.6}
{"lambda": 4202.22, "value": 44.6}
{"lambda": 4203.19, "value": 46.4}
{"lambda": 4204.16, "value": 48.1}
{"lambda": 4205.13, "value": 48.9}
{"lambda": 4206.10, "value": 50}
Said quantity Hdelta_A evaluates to 5.54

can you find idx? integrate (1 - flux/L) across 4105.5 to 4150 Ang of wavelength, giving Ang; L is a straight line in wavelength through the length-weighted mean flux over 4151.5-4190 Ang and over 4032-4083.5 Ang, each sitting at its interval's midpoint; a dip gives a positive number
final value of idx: 1.3 Ang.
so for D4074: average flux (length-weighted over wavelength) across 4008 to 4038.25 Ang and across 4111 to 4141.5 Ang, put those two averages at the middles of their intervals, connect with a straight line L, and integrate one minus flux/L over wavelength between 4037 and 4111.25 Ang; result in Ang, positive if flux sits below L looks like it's 4.40 Ang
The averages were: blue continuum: 47.8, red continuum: 45.4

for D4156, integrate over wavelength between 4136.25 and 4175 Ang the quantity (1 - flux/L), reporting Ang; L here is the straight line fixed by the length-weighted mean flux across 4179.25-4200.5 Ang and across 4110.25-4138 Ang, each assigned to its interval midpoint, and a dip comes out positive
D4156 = -1.5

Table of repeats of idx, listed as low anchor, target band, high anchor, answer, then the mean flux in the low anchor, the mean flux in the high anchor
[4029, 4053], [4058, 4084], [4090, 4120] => -1.93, 47.3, 38.6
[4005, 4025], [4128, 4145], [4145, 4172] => 0.38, 48.5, 47.1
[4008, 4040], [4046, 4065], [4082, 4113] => -1.28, 47.9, 39.2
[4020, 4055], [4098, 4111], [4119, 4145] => 3.51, 47.3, 46.5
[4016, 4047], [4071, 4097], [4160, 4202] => 1.46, 47.6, 45.9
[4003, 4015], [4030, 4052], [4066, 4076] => 0.15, 48.4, 47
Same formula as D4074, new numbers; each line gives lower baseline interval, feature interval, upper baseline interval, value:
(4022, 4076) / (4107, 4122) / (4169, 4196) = 1.2 Ang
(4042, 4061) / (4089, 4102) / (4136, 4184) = 2.6 Ang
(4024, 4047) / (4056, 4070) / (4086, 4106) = -1.4 Ang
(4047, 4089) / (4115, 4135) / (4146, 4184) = 0.5 Ang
